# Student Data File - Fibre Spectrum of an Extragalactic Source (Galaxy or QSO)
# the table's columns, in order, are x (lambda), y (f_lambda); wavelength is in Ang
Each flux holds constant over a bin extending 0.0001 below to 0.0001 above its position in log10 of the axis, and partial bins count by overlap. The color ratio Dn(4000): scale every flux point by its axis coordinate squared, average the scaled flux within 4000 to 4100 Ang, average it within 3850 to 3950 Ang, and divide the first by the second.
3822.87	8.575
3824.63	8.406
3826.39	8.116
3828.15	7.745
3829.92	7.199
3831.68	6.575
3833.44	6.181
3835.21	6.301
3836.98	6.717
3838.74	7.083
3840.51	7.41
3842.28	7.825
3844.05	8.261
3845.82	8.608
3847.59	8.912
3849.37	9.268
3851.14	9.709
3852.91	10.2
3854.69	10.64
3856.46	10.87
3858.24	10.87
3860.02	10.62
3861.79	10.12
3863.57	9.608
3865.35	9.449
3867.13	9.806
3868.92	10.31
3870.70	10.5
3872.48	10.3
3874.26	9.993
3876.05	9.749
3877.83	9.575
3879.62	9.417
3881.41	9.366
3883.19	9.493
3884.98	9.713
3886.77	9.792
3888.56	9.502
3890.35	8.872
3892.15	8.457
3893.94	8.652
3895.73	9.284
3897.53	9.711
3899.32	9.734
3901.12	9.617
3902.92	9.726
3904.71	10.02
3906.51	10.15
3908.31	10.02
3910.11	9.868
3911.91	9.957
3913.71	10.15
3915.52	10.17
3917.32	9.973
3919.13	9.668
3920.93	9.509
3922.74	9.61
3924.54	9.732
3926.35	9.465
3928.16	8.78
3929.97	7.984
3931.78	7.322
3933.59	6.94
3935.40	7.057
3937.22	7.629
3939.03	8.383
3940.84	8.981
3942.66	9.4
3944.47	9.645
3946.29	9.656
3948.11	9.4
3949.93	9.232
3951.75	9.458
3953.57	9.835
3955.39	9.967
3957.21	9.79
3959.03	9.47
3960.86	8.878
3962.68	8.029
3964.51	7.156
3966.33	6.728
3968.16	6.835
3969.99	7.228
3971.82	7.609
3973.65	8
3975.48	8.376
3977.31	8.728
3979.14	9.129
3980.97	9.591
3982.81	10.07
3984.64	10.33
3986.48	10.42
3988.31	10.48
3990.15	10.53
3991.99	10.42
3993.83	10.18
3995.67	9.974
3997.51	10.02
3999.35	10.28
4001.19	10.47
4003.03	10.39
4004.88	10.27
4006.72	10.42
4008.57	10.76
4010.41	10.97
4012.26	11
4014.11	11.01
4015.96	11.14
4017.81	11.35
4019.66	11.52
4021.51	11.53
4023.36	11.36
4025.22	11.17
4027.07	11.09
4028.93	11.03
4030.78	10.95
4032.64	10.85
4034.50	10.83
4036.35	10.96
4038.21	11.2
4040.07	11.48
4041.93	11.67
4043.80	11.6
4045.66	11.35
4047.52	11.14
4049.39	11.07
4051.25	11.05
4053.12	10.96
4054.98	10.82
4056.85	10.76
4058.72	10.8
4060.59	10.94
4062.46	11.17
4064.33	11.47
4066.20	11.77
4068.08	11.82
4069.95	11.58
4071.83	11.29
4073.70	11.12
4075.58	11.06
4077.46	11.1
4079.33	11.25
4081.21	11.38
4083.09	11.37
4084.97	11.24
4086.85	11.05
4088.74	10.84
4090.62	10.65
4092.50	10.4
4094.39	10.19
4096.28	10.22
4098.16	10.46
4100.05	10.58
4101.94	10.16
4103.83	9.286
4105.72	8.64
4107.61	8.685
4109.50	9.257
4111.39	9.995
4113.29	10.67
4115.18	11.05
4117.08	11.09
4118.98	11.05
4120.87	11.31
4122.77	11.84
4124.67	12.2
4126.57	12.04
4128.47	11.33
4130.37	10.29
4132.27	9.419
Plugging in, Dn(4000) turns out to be 1.25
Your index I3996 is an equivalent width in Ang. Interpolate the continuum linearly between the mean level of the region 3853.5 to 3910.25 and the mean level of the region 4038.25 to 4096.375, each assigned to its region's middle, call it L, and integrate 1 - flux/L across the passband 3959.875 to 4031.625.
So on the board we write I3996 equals 5.04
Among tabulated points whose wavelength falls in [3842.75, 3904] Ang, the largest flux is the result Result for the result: 10.87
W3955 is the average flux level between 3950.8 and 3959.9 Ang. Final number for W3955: 9.71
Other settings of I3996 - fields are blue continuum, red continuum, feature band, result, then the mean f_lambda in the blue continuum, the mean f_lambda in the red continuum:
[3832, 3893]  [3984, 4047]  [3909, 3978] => 8.60 Ang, 9.2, 10.9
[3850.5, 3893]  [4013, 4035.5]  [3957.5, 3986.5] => 5.98 Ang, 9.87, 11.2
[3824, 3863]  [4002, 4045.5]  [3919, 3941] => 2.85 Ang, 8.54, 11.1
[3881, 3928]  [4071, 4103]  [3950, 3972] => 3.34 Ang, 9.61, 10.8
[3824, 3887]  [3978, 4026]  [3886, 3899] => 0.29 Ang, 9.02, 10.6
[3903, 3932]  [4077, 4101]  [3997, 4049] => -3.30 Ang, 9.58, 10.8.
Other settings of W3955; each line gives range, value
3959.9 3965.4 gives 8.03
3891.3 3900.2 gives 9.18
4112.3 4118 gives 10.9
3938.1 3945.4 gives 9.11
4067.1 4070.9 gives 11.7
